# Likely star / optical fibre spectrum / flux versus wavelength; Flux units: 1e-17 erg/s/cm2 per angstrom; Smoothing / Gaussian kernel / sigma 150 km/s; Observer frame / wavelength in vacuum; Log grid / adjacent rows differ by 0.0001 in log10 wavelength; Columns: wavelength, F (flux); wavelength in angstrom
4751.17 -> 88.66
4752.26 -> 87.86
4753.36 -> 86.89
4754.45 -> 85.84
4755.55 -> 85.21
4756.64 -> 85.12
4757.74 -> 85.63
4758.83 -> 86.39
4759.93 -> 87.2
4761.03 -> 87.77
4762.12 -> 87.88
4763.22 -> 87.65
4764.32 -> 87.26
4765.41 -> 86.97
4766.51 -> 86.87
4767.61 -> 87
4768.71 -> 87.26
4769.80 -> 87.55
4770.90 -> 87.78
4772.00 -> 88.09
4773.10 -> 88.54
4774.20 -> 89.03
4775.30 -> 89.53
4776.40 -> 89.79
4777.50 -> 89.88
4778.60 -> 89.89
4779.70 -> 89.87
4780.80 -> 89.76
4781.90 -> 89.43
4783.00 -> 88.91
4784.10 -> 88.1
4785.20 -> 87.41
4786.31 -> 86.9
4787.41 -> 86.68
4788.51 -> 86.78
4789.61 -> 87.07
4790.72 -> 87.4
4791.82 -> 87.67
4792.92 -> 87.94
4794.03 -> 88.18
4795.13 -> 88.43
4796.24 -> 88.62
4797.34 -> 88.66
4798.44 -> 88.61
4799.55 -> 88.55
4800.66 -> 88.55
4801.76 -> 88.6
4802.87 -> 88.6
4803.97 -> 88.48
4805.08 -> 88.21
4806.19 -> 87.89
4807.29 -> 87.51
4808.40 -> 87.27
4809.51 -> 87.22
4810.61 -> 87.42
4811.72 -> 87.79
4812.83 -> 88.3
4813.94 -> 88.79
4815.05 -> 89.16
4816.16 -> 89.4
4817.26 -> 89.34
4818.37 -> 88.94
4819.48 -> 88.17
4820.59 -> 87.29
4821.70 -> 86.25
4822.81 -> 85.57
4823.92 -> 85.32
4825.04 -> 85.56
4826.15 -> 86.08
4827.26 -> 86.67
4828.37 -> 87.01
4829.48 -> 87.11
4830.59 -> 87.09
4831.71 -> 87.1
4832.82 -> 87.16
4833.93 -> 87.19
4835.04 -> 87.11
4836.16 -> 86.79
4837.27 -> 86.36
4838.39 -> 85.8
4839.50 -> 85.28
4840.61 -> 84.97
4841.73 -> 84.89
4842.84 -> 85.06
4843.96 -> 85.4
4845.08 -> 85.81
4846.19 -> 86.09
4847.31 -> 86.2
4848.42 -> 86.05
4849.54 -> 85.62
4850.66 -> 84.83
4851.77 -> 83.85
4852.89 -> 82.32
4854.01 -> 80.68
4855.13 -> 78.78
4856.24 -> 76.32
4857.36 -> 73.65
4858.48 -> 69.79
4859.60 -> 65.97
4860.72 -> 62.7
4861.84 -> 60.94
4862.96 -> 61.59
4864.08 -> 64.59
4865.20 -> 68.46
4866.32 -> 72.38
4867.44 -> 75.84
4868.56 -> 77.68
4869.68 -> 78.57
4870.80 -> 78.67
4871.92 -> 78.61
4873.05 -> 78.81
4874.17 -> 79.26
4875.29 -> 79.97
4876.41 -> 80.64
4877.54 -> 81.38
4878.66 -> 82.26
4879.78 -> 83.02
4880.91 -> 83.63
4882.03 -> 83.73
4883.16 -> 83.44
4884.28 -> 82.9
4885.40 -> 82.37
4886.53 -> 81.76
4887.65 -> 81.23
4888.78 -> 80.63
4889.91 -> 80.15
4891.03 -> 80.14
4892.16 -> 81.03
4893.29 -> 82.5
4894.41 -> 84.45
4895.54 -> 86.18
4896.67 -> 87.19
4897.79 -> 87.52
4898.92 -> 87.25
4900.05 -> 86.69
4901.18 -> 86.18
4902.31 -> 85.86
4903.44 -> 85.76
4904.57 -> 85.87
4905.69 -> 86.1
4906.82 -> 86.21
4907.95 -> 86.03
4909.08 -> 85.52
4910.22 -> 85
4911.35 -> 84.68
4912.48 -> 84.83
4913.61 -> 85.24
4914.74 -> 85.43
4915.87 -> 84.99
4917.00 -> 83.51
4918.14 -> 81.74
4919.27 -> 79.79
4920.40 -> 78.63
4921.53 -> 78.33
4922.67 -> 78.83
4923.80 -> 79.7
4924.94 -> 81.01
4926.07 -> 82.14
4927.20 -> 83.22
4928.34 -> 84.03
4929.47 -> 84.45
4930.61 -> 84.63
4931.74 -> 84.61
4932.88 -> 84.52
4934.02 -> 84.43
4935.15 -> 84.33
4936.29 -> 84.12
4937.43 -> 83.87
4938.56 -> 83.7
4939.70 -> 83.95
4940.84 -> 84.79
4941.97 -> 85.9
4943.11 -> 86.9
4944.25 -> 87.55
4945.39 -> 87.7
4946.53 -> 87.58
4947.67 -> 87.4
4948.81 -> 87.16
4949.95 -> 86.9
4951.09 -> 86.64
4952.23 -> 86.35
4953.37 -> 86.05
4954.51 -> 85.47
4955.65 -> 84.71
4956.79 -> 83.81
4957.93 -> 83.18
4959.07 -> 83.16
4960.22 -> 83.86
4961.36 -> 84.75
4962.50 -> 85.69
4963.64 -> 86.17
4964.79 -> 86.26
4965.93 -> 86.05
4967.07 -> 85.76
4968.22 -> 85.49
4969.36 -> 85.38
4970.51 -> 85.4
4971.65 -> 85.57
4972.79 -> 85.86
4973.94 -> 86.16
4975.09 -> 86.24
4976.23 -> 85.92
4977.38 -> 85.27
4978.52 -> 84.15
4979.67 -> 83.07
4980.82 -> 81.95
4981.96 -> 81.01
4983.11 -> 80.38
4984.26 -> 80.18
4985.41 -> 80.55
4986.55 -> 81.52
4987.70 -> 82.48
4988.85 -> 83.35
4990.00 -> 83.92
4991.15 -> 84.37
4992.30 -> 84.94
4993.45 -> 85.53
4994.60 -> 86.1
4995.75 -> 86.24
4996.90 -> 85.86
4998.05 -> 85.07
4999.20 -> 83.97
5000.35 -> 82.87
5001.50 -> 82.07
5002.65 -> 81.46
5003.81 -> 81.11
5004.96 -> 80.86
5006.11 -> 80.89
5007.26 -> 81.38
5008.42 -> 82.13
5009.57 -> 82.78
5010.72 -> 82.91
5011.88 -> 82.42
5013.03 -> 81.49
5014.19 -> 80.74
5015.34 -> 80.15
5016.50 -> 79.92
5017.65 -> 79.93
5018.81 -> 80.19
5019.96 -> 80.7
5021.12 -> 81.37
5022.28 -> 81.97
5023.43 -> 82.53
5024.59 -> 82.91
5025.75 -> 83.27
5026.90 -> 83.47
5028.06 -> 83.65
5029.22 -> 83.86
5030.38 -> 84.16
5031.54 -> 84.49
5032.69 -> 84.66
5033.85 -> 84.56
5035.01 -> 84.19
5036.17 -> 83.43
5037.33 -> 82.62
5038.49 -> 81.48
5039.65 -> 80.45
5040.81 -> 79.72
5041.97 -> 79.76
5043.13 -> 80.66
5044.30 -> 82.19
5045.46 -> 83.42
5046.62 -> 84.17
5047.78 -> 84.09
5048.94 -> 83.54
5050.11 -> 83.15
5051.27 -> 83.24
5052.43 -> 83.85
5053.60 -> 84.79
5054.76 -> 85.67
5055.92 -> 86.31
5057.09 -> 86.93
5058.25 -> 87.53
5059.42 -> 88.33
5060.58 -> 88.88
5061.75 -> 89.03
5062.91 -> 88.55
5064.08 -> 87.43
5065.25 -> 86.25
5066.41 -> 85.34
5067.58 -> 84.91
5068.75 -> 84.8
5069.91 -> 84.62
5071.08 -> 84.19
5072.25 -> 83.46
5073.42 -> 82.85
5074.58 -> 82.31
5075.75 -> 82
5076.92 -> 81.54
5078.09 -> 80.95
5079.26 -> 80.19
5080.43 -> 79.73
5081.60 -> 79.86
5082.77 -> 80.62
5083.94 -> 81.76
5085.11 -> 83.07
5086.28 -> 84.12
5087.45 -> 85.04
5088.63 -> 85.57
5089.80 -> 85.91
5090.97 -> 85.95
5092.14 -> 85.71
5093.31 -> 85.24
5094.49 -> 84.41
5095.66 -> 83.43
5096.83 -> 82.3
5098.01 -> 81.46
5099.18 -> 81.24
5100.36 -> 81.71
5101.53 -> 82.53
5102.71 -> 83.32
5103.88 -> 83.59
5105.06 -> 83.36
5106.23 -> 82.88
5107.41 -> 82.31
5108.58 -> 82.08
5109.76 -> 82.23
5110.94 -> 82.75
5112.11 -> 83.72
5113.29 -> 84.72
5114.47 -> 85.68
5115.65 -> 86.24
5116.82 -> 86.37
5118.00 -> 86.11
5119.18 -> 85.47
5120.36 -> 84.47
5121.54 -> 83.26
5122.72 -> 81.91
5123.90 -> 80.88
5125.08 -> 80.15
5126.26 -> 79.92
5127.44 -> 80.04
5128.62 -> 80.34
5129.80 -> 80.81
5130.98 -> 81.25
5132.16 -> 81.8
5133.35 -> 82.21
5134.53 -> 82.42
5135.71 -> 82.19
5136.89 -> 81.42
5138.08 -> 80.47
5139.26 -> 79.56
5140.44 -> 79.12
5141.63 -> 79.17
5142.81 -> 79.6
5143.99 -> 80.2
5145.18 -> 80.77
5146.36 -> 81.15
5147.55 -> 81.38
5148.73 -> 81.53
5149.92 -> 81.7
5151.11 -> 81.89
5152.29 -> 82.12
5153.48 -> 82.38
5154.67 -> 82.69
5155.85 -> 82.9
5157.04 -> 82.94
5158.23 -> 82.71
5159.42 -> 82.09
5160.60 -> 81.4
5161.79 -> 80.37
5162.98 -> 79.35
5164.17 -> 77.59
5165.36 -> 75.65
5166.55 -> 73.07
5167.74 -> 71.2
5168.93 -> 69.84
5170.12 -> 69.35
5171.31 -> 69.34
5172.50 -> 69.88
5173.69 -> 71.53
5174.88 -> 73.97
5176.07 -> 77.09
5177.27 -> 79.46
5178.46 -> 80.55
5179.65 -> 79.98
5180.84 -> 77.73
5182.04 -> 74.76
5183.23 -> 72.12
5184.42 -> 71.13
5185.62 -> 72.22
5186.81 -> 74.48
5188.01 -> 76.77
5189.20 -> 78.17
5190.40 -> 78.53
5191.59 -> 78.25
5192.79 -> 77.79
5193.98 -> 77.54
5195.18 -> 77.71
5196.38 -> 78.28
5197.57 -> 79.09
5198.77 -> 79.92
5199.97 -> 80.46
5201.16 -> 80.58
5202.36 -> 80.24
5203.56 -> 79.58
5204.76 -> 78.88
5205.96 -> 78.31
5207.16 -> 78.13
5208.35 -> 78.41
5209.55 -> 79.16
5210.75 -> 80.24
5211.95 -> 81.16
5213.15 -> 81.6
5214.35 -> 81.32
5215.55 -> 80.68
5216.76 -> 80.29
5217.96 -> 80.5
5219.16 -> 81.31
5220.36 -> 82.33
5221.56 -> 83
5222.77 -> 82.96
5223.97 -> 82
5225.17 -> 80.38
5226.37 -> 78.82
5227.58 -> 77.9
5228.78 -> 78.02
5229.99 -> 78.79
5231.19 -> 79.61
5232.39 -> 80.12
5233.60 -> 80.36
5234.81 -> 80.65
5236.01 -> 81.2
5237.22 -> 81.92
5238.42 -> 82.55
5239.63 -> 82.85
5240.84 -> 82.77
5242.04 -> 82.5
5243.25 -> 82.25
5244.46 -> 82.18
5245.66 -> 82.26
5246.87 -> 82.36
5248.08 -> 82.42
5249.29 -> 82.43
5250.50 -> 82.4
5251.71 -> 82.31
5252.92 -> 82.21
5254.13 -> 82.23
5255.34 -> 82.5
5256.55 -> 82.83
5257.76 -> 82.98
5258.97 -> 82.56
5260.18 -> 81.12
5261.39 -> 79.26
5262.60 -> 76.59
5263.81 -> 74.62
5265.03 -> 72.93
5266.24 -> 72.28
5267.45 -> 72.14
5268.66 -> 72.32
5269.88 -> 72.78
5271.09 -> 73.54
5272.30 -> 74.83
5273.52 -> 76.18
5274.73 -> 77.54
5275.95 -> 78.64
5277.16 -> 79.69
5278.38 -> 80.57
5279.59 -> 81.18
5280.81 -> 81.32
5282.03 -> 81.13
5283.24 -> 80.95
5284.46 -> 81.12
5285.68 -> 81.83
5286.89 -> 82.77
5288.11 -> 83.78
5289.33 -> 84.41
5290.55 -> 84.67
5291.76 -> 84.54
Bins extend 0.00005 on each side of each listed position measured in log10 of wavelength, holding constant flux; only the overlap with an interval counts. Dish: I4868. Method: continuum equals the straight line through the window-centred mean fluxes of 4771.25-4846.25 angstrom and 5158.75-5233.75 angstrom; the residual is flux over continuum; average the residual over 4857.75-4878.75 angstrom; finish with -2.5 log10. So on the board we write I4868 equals 0.17 mag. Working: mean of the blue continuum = 87.6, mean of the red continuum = 78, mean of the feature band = 73.4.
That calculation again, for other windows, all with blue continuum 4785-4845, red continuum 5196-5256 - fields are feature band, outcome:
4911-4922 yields 0.04 mag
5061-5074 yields -0.03 mag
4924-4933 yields 0.03 mag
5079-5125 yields -0.01 mag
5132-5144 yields 0.02 mag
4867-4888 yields 0.07 mag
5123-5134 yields 0.02 mag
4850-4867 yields 0.19 mag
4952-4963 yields 0.01 mag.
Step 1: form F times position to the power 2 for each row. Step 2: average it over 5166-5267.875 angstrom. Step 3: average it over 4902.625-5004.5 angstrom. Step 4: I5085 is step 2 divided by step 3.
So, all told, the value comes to 1.0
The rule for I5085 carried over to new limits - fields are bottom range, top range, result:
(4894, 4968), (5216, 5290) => 1.07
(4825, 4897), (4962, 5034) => 1.09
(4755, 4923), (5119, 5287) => 1.09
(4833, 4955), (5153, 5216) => 1.06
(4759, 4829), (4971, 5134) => 1.05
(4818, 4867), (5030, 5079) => 1.12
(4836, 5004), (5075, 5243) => 1.07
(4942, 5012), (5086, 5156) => 1.04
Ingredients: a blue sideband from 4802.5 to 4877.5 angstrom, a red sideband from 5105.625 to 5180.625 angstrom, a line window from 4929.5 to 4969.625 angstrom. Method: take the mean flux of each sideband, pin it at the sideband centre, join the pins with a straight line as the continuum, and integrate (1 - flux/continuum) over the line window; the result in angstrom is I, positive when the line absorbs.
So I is -1.8 angstrom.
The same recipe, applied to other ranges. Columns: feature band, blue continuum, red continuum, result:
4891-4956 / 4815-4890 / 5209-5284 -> -2.64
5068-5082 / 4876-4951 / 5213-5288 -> -0.03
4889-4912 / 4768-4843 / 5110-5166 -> 0.28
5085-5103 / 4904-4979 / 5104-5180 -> -0.54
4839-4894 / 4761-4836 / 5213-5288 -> 4.76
